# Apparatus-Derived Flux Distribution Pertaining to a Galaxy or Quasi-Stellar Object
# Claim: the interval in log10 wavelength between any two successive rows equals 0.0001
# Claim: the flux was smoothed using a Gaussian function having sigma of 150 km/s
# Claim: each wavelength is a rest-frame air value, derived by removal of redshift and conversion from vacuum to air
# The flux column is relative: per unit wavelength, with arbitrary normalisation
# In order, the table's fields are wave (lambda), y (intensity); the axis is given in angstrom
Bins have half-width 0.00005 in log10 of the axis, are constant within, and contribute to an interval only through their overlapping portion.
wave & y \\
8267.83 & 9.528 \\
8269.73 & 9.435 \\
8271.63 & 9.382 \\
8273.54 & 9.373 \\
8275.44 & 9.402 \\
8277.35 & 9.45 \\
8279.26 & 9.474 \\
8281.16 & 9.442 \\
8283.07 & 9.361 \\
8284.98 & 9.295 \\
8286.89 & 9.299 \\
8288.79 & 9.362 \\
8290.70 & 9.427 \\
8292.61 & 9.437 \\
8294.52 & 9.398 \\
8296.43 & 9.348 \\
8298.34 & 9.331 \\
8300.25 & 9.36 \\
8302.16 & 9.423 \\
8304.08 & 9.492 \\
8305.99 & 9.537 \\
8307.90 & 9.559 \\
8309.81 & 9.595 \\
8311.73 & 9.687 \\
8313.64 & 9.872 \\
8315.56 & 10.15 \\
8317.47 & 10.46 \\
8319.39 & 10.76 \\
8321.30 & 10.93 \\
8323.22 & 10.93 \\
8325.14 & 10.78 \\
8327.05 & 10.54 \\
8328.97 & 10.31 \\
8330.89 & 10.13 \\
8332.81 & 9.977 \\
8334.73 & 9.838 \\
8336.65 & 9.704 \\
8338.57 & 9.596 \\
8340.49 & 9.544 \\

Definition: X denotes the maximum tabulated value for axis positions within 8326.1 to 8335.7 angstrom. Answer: 10.54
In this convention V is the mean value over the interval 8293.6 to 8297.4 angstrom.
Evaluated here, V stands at 9.37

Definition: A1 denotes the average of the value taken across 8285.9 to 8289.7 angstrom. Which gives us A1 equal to 9.35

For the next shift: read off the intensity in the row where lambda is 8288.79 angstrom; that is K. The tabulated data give 9.362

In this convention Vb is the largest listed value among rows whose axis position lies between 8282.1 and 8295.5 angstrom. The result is 9.437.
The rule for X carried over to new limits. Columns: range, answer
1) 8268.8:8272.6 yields 9.435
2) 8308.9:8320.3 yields 10.76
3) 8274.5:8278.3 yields 9.45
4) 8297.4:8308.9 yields 9.559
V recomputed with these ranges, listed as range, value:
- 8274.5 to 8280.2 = 9.43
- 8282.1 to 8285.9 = 9.32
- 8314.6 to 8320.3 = 10.4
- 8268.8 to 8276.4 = 9.4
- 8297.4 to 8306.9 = 9.42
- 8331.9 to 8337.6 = 9.84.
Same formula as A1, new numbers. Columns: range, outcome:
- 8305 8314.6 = 9.65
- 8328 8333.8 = 10.1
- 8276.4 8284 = 9.43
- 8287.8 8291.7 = 9.41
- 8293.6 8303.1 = 9.37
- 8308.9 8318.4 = 9.95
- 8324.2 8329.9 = 10.6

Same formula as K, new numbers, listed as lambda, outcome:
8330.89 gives 10.13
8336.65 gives 9.704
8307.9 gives 9.559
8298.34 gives 9.331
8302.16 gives 9.423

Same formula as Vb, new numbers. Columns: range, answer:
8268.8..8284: 9.474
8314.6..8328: 10.93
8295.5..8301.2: 9.36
